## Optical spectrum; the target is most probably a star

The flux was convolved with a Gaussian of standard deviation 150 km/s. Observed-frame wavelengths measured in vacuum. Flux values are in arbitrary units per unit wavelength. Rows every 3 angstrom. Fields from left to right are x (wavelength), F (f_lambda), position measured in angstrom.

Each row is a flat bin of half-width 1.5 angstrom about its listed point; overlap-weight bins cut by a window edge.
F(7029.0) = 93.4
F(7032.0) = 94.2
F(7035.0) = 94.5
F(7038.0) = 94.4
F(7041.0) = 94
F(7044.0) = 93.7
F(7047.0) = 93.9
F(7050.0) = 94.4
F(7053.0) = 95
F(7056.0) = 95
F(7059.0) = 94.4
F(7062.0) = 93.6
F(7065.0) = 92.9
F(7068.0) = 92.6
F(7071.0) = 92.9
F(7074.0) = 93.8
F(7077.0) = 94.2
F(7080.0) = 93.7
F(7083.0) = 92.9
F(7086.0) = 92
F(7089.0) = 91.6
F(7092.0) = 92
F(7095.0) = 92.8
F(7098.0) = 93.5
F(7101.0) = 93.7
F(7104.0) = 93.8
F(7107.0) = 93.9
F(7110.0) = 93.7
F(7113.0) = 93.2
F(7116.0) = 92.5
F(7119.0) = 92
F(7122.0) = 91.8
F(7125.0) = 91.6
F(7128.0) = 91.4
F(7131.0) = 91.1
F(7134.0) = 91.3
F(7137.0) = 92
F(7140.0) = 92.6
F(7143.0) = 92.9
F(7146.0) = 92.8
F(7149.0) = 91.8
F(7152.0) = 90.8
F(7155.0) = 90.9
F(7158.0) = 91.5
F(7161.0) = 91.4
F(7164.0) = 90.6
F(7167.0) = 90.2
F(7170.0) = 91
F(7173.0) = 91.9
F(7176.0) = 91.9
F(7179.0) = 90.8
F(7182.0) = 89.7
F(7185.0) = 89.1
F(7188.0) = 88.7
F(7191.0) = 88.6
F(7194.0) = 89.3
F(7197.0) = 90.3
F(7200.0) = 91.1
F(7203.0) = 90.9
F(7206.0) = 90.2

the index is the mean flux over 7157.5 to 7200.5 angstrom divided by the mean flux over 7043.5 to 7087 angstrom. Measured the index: 1.0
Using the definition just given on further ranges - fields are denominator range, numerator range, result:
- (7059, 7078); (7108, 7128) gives 0.99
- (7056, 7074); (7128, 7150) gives 0.98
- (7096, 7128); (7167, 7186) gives 0.98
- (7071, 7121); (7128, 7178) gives 0.98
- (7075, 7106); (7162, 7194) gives 0.97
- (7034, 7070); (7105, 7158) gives 0.98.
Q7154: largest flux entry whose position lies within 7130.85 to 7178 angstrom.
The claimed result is 92.9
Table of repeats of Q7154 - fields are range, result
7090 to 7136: 93.9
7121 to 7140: 92.6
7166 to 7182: 91.9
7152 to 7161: 91.5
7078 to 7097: 93.7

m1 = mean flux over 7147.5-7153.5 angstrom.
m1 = 91.3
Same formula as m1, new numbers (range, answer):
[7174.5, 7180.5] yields 91.4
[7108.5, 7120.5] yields 92.9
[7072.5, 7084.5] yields 93.7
